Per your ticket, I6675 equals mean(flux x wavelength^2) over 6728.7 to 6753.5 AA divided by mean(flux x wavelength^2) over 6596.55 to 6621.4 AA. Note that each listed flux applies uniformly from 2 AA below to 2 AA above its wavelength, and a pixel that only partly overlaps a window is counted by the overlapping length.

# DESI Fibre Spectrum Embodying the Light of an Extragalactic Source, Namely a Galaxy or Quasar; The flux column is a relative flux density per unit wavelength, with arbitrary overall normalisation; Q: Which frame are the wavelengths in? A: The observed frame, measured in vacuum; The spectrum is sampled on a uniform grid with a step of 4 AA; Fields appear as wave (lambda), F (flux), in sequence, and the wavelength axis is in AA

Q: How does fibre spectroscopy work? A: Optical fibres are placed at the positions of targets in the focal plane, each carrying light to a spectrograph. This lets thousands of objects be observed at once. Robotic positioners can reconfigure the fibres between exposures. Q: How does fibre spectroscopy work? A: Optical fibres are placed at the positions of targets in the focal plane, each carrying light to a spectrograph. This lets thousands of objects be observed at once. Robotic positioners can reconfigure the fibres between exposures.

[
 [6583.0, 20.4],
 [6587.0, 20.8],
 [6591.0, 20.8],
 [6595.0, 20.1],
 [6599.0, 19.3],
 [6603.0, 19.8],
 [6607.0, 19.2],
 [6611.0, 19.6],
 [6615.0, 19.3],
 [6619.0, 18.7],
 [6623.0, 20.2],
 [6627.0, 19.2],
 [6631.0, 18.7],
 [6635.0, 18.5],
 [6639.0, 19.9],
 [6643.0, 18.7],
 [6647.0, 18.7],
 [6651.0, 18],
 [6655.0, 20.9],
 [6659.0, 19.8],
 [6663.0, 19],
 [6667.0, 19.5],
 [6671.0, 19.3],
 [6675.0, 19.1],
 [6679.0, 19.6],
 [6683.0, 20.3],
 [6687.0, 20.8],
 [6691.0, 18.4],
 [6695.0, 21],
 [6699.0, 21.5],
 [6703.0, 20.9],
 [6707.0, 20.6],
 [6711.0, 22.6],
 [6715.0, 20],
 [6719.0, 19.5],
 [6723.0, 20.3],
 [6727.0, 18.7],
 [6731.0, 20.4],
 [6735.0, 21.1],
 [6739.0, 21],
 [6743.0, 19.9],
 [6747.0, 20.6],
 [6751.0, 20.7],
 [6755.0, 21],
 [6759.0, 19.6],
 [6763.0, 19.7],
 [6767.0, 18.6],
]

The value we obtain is 1.1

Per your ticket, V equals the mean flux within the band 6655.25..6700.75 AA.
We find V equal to 19.9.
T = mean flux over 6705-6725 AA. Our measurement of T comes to 20.6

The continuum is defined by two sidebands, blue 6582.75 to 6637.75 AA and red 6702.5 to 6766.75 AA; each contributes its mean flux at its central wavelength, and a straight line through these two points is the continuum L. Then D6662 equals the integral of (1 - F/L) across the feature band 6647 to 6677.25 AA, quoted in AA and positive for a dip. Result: 0.9 AA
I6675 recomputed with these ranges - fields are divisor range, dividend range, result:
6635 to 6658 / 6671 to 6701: 1.06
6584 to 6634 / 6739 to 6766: 1.08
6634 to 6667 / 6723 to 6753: 1.09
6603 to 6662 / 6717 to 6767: 1.08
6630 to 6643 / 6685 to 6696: 1.07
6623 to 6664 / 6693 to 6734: 1.09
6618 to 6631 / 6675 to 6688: 1.05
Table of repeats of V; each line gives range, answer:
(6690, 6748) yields 20.5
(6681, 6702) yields 20.4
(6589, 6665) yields 19.4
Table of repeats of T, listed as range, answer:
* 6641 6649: 18.7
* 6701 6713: 21.4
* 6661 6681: 19.3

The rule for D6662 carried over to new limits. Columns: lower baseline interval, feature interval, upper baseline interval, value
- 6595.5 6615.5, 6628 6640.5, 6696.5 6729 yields 0.5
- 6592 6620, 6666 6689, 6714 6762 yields 0.1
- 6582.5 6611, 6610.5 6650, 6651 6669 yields 1.4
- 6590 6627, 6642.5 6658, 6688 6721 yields 0.7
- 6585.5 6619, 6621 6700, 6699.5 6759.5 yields 2.3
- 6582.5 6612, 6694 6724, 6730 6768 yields -0.9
